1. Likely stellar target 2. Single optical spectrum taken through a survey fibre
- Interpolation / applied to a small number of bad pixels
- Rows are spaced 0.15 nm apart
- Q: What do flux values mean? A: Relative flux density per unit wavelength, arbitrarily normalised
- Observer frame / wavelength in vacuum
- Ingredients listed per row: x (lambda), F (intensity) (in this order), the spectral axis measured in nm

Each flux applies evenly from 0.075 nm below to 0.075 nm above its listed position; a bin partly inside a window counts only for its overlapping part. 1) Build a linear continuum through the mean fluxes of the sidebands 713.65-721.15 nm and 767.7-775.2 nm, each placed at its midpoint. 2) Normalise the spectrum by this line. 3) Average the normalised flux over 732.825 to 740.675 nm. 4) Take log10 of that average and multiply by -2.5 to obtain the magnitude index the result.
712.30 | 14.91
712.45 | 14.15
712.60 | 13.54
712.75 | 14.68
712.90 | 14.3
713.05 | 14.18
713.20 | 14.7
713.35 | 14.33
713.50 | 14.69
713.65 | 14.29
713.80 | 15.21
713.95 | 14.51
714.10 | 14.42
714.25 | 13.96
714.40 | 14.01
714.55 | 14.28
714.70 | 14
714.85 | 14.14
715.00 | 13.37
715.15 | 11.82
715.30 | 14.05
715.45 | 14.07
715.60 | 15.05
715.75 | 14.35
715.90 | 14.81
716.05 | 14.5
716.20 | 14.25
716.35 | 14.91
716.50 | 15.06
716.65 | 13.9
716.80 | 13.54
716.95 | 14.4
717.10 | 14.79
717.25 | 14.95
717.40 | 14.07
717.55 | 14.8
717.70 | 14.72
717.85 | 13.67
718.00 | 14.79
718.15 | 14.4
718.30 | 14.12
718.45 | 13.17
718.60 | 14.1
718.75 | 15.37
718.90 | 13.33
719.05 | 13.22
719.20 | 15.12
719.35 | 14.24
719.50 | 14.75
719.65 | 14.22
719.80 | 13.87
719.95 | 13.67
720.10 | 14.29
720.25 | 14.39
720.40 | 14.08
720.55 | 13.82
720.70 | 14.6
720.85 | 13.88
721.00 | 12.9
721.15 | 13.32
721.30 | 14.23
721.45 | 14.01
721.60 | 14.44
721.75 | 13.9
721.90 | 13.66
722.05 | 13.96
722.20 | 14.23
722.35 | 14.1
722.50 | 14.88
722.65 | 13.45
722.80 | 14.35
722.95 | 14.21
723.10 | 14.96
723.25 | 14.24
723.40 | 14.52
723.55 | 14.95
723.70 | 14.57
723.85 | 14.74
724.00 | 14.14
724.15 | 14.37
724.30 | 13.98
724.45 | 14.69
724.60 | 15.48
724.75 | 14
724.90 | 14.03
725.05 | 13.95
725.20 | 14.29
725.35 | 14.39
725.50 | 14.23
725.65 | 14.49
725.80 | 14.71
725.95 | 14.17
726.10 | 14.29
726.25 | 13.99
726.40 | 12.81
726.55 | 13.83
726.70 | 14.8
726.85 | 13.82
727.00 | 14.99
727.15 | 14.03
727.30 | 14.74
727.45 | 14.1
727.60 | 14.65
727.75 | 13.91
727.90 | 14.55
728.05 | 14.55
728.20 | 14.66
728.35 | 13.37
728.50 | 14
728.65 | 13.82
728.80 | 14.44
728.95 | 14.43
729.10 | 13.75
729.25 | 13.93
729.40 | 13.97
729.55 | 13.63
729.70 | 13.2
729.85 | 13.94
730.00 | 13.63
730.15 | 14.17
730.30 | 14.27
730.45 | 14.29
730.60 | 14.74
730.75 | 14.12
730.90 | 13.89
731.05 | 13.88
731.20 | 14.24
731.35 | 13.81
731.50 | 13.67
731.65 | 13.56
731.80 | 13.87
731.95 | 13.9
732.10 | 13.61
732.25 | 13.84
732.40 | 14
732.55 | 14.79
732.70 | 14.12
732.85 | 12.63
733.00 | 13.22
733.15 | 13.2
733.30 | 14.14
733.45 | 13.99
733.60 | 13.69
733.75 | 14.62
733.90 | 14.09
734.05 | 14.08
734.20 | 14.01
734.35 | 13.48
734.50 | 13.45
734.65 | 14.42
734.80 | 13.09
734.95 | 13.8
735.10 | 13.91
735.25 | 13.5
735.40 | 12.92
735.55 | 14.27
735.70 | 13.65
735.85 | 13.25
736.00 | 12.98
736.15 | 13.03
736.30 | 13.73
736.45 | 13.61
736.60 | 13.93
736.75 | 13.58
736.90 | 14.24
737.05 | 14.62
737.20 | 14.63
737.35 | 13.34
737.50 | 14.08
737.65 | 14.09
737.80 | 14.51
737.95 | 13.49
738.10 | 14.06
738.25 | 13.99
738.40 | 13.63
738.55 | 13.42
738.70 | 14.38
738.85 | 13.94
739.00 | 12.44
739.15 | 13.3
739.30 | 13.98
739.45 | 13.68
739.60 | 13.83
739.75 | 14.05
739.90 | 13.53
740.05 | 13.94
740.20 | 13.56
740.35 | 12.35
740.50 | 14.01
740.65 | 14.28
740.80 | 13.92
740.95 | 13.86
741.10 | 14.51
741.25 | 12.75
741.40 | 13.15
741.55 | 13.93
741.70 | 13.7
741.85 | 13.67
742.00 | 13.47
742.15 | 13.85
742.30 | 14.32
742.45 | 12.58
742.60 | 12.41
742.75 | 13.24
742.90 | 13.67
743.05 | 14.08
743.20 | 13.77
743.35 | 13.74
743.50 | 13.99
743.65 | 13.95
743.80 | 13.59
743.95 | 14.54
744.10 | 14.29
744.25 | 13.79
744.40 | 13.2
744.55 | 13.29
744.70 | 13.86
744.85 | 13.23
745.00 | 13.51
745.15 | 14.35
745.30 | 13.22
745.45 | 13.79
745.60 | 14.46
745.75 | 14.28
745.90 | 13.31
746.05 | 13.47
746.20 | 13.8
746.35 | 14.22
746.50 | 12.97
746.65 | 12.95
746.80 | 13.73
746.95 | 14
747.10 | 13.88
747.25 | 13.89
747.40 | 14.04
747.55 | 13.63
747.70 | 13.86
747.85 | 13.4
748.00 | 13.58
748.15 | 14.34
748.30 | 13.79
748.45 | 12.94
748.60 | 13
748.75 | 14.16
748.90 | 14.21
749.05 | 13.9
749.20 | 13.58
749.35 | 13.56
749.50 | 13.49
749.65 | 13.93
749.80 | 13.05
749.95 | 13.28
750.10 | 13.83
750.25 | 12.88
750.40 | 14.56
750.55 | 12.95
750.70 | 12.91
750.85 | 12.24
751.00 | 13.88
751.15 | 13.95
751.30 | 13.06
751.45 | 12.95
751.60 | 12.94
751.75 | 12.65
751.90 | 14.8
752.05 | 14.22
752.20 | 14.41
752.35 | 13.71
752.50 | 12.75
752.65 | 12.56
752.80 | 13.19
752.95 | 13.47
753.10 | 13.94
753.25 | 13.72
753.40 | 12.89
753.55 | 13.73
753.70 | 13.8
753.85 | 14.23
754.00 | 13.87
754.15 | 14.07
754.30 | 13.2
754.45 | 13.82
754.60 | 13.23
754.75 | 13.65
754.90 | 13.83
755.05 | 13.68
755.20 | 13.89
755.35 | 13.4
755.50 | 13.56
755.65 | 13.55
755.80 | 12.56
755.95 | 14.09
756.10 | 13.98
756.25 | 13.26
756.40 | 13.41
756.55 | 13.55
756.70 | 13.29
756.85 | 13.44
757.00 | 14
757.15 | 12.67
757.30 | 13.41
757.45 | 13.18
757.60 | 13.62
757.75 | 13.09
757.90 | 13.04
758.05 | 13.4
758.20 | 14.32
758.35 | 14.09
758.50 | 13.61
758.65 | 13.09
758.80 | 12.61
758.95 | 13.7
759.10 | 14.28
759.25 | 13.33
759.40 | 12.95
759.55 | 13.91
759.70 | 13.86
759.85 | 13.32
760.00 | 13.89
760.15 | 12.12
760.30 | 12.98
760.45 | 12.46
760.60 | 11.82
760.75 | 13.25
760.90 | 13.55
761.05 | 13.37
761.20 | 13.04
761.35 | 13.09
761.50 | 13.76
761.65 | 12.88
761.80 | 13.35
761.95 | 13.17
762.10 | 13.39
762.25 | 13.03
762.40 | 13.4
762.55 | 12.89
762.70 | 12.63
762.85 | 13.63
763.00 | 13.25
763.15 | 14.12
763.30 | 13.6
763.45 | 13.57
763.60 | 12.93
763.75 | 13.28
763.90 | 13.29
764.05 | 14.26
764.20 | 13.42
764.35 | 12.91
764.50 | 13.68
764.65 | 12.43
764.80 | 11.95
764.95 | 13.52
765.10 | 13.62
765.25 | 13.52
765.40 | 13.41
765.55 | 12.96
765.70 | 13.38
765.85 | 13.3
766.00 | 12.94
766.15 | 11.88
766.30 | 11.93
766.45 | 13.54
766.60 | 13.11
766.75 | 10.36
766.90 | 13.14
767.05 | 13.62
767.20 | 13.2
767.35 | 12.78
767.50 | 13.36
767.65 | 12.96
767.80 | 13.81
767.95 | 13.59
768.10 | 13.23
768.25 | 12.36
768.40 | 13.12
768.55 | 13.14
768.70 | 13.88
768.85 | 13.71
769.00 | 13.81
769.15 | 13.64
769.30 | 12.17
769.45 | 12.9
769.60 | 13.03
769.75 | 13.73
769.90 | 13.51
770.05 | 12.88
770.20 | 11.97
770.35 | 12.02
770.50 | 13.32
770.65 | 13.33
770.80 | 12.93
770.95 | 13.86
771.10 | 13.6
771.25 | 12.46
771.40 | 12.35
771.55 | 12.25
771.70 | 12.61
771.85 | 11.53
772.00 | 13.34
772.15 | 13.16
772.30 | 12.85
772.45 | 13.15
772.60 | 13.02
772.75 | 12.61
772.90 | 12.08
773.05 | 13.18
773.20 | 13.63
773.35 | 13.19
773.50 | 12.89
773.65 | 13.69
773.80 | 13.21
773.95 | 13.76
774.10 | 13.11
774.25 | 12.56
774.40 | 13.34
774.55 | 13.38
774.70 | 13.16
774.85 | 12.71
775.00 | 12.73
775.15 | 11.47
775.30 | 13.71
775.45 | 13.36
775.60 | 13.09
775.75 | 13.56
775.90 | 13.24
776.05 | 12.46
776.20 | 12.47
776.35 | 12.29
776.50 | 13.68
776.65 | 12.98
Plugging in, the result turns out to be 0.00 mag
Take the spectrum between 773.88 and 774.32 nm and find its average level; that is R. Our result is 13.1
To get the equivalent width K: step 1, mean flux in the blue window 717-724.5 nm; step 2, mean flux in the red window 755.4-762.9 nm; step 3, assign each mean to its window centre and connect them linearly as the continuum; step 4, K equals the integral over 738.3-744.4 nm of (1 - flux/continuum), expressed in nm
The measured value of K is 0.03 nm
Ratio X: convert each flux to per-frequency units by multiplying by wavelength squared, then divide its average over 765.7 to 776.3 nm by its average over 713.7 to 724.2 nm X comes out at 1.1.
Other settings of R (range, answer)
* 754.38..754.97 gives 13.6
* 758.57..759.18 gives 13.4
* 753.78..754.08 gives 14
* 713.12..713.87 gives 14.6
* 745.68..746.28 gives 13.7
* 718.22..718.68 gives 13.8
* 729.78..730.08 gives 13.8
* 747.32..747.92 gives 13.7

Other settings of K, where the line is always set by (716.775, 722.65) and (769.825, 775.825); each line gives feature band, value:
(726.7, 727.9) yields -0.03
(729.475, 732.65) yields -0.01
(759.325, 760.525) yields 0.01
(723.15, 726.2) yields -0.08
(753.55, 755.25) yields -0.05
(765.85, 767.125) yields 0.05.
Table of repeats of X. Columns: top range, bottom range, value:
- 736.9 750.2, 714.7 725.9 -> 1.03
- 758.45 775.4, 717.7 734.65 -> 1.04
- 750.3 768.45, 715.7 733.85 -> 1.03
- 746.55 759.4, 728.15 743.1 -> 1.03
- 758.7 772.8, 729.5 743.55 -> 1.03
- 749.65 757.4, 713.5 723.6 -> 1.04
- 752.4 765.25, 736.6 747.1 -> 1.02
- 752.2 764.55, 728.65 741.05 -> 1.03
